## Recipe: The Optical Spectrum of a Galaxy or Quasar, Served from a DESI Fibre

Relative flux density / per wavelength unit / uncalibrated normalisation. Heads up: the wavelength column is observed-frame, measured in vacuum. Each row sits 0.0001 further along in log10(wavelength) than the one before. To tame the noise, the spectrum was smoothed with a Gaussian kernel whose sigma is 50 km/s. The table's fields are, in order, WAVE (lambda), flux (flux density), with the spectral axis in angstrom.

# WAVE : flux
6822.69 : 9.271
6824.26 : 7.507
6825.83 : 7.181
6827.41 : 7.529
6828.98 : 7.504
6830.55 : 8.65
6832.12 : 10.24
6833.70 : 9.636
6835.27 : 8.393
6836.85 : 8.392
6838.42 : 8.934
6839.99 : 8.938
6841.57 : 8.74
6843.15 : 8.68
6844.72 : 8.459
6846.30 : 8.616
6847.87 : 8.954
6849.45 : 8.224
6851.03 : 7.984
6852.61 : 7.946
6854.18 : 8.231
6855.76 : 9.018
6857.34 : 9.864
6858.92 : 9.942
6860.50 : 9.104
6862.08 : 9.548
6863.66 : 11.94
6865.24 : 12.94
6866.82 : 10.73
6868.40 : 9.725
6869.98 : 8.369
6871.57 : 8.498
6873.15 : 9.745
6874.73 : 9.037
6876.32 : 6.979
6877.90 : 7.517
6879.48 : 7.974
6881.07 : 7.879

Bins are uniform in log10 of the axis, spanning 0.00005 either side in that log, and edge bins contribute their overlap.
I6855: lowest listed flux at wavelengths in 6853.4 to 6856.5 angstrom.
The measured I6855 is 8.231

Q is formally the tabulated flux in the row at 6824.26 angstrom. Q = 7.507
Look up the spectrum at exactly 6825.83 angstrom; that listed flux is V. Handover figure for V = 7.181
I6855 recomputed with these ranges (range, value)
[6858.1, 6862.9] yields 9.104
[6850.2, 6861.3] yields 7.946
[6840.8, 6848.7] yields 8.459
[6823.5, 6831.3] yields 7.181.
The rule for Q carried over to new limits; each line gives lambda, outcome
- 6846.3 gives 8.616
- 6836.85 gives 8.392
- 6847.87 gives 8.954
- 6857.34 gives 9.864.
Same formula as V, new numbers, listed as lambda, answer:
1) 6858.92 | 9.942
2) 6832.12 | 10.24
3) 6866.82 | 10.73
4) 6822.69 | 9.271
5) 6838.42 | 8.934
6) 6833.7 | 9.636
